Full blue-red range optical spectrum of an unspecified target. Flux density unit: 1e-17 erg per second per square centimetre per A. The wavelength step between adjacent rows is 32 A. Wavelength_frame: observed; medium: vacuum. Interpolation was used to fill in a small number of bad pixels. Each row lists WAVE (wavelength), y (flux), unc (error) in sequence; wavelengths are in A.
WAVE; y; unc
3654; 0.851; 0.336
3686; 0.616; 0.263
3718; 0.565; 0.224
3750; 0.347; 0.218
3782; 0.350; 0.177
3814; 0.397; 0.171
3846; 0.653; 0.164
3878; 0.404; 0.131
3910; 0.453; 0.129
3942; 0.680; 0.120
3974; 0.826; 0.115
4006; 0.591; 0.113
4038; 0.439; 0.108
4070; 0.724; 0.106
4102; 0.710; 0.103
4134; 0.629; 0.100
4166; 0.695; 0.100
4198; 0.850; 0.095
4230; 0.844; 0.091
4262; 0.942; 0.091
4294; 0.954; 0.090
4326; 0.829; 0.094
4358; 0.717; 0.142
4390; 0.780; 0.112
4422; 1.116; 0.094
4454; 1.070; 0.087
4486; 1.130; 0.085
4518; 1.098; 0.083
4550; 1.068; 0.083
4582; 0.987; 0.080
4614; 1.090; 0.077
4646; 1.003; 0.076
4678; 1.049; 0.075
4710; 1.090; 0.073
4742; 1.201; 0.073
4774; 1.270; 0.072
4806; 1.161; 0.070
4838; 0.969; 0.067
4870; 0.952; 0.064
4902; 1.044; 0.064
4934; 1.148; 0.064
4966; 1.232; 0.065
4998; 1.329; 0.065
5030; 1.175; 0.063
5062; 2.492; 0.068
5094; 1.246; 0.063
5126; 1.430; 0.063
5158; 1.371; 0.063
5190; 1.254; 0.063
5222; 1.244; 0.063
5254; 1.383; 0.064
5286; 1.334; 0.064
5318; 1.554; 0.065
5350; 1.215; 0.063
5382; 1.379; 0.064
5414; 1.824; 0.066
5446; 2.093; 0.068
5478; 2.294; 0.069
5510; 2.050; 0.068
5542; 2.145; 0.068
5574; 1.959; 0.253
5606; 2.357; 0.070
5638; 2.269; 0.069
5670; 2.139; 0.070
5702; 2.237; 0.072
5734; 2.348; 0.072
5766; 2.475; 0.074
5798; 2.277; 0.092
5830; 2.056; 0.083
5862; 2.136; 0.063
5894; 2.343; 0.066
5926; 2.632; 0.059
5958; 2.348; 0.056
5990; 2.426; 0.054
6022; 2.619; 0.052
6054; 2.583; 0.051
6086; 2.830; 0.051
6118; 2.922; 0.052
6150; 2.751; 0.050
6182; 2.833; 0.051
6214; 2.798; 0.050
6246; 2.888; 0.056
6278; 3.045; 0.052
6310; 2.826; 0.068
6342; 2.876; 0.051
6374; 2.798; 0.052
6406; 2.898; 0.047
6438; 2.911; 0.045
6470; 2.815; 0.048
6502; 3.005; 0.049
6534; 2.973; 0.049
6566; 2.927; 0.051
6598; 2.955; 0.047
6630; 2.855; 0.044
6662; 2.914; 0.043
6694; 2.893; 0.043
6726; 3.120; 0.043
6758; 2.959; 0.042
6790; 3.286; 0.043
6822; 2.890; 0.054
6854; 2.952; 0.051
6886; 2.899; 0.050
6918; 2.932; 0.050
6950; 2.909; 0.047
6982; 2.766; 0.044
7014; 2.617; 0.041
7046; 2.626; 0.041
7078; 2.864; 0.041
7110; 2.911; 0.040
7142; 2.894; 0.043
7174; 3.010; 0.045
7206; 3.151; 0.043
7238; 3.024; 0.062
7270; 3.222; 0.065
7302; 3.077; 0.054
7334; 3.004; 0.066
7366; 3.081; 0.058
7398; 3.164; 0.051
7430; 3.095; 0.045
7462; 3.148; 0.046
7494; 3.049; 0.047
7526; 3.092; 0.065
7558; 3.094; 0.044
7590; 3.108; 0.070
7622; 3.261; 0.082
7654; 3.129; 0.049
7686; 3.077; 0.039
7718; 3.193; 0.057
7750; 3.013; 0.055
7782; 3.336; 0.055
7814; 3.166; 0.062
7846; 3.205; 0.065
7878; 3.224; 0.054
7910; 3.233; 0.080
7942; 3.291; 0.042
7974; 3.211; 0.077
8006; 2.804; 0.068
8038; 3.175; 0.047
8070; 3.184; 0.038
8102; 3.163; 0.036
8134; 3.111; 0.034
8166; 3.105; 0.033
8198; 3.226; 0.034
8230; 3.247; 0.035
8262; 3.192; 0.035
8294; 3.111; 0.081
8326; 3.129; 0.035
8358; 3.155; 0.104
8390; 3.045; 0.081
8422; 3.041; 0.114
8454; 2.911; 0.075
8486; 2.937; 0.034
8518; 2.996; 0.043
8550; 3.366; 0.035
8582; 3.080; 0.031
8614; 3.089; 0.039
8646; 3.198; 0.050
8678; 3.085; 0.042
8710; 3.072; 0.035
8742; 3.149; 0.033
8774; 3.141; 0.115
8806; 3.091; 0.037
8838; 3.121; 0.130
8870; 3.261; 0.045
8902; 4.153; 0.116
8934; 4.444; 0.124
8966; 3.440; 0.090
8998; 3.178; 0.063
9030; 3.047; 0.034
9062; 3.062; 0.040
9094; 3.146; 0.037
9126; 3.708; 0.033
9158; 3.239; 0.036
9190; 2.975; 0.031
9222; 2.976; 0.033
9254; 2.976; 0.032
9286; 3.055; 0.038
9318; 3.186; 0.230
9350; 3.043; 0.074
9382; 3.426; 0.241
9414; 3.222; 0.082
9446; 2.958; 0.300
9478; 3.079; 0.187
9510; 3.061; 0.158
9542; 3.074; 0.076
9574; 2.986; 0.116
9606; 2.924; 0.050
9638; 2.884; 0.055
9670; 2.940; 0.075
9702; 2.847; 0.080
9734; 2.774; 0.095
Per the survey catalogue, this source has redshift 0.358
